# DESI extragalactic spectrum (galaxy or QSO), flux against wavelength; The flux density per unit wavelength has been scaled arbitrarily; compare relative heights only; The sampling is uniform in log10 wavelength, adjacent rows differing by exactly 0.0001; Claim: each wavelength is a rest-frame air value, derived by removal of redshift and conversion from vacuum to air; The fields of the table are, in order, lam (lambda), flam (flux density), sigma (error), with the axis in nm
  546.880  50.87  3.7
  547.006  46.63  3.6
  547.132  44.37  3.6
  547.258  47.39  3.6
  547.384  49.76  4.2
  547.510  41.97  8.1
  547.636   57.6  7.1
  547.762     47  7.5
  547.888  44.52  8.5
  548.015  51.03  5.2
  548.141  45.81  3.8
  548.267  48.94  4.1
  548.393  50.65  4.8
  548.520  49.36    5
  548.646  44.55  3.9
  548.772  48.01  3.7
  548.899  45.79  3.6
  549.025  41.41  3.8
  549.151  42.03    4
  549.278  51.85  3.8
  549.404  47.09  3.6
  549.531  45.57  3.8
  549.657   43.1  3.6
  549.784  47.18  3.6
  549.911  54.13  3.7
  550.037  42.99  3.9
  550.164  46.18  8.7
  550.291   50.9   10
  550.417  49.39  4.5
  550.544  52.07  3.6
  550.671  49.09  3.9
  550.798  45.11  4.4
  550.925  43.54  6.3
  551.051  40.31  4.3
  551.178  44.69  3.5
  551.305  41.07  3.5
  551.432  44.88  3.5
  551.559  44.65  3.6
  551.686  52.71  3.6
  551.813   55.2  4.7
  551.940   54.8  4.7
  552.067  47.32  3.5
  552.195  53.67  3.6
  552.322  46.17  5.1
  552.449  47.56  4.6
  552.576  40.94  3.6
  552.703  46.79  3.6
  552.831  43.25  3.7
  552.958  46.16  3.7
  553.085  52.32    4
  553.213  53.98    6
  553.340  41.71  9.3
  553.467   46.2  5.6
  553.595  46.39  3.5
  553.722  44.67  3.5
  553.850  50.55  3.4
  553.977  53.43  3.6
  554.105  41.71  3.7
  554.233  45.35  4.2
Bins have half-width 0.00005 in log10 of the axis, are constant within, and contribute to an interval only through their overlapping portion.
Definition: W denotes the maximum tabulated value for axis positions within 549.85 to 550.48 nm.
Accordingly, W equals 54.13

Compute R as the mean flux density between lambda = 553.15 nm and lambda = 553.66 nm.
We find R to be 47.1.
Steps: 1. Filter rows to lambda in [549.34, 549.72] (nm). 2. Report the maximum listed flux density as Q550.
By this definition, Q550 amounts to 47.09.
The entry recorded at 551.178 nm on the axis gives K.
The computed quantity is 44.69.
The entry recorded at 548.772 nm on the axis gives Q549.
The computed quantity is 48.01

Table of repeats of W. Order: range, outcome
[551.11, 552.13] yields 55.2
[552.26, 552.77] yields 47.56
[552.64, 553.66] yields 53.98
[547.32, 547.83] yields 57.6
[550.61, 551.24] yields 49.09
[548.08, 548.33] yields 48.94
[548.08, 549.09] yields 50.65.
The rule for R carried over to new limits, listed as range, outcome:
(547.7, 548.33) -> 47.5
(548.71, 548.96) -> 46.8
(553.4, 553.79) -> 45.7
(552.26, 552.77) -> 45.3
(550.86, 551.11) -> 42.1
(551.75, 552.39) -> 51.4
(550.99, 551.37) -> 42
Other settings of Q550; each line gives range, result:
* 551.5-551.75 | 52.71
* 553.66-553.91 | 50.55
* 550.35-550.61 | 52.07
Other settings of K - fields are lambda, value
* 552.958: 46.16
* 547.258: 47.39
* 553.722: 44.67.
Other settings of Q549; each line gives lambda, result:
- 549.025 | 41.41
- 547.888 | 44.52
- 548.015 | 51.03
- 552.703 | 46.79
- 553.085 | 52.32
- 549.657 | 43.1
